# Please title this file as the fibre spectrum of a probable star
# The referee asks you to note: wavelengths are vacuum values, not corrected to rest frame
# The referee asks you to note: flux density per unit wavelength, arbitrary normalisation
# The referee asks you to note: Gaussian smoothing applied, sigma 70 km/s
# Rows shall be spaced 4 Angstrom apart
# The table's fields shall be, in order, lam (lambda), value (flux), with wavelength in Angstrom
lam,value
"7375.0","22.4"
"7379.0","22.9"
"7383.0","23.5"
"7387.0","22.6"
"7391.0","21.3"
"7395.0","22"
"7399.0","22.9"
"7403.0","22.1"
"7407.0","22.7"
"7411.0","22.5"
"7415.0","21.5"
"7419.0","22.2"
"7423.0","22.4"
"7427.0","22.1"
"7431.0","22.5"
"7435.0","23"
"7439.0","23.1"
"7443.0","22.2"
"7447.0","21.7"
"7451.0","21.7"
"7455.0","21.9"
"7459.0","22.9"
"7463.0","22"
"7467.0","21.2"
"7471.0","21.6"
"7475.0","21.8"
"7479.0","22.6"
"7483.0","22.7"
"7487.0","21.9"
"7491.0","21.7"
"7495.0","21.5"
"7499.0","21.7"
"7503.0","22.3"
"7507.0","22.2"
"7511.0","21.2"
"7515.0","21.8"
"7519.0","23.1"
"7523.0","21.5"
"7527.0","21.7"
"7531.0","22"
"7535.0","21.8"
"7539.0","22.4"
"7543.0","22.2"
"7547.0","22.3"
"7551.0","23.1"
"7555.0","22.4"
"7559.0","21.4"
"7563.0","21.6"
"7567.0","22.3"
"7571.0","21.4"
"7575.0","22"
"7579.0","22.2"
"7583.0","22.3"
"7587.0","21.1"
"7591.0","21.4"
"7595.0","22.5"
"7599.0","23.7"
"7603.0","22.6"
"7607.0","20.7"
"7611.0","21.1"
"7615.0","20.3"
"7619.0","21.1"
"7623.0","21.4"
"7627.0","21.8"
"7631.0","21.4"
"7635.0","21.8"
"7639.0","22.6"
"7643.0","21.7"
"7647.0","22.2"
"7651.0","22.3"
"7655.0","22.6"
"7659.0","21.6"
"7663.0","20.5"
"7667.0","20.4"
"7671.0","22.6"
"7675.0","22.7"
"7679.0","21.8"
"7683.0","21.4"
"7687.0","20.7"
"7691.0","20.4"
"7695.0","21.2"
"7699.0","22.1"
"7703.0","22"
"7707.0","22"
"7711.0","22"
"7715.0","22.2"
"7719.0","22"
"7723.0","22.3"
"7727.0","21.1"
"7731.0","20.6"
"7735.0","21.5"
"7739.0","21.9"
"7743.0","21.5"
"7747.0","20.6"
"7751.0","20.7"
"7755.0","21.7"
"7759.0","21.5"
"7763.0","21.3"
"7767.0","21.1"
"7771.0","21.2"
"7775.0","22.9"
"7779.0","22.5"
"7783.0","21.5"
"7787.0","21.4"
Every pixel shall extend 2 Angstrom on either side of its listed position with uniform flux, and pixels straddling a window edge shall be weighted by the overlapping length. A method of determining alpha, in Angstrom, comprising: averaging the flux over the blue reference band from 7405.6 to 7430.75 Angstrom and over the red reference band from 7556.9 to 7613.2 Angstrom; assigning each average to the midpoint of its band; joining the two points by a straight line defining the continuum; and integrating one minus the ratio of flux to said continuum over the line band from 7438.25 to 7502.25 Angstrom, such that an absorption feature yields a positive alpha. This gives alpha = 0.4 Angstrom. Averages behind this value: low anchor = 22.2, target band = 22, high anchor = 21.9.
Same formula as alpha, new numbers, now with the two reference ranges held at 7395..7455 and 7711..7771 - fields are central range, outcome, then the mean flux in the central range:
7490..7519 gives 0.3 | 21.9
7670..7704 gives 0.0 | 21.6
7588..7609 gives -0.3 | 22.1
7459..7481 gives 0.2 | 21.9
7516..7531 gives 0.0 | 22.1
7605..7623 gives 0.8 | 20.9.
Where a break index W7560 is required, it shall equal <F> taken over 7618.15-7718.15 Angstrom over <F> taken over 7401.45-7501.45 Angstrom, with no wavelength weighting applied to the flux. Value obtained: 0.98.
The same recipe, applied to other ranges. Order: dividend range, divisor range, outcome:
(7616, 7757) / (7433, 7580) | 0.98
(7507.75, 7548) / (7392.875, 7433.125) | 0.99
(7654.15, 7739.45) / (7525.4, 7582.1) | 0.98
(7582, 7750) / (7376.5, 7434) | 0.97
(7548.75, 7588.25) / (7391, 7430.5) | 0.99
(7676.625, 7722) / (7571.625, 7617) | 0.99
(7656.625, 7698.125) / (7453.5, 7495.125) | 0.97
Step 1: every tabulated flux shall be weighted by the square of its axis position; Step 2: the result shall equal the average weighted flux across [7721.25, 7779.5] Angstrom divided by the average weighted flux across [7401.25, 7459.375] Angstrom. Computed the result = 1.05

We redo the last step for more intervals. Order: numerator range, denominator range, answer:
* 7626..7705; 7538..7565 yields 1.01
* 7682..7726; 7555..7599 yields 1.02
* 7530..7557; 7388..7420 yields 1.05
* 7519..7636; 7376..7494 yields 1.02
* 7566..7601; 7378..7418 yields 1.04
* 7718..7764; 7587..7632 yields 1.02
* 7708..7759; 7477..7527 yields 1.04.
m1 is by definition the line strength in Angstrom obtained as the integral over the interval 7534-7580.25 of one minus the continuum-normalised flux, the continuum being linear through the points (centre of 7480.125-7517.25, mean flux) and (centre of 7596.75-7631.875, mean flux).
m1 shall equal -0.7 Angstrom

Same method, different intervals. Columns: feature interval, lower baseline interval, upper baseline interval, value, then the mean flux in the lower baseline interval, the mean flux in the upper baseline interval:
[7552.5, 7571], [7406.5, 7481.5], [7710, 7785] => 0.0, 22.2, 21.6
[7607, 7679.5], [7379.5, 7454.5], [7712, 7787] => 0.6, 22.3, 21.6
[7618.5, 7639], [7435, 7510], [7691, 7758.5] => 0.1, 22.1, 21.6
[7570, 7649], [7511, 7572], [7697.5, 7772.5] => 0.4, 22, 21.5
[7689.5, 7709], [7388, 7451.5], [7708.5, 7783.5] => 0.1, 22.3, 21.6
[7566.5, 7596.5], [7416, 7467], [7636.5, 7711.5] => 0.1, 22.2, 21.7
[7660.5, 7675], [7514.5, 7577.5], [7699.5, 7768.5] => 0.2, 22.1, 21.5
